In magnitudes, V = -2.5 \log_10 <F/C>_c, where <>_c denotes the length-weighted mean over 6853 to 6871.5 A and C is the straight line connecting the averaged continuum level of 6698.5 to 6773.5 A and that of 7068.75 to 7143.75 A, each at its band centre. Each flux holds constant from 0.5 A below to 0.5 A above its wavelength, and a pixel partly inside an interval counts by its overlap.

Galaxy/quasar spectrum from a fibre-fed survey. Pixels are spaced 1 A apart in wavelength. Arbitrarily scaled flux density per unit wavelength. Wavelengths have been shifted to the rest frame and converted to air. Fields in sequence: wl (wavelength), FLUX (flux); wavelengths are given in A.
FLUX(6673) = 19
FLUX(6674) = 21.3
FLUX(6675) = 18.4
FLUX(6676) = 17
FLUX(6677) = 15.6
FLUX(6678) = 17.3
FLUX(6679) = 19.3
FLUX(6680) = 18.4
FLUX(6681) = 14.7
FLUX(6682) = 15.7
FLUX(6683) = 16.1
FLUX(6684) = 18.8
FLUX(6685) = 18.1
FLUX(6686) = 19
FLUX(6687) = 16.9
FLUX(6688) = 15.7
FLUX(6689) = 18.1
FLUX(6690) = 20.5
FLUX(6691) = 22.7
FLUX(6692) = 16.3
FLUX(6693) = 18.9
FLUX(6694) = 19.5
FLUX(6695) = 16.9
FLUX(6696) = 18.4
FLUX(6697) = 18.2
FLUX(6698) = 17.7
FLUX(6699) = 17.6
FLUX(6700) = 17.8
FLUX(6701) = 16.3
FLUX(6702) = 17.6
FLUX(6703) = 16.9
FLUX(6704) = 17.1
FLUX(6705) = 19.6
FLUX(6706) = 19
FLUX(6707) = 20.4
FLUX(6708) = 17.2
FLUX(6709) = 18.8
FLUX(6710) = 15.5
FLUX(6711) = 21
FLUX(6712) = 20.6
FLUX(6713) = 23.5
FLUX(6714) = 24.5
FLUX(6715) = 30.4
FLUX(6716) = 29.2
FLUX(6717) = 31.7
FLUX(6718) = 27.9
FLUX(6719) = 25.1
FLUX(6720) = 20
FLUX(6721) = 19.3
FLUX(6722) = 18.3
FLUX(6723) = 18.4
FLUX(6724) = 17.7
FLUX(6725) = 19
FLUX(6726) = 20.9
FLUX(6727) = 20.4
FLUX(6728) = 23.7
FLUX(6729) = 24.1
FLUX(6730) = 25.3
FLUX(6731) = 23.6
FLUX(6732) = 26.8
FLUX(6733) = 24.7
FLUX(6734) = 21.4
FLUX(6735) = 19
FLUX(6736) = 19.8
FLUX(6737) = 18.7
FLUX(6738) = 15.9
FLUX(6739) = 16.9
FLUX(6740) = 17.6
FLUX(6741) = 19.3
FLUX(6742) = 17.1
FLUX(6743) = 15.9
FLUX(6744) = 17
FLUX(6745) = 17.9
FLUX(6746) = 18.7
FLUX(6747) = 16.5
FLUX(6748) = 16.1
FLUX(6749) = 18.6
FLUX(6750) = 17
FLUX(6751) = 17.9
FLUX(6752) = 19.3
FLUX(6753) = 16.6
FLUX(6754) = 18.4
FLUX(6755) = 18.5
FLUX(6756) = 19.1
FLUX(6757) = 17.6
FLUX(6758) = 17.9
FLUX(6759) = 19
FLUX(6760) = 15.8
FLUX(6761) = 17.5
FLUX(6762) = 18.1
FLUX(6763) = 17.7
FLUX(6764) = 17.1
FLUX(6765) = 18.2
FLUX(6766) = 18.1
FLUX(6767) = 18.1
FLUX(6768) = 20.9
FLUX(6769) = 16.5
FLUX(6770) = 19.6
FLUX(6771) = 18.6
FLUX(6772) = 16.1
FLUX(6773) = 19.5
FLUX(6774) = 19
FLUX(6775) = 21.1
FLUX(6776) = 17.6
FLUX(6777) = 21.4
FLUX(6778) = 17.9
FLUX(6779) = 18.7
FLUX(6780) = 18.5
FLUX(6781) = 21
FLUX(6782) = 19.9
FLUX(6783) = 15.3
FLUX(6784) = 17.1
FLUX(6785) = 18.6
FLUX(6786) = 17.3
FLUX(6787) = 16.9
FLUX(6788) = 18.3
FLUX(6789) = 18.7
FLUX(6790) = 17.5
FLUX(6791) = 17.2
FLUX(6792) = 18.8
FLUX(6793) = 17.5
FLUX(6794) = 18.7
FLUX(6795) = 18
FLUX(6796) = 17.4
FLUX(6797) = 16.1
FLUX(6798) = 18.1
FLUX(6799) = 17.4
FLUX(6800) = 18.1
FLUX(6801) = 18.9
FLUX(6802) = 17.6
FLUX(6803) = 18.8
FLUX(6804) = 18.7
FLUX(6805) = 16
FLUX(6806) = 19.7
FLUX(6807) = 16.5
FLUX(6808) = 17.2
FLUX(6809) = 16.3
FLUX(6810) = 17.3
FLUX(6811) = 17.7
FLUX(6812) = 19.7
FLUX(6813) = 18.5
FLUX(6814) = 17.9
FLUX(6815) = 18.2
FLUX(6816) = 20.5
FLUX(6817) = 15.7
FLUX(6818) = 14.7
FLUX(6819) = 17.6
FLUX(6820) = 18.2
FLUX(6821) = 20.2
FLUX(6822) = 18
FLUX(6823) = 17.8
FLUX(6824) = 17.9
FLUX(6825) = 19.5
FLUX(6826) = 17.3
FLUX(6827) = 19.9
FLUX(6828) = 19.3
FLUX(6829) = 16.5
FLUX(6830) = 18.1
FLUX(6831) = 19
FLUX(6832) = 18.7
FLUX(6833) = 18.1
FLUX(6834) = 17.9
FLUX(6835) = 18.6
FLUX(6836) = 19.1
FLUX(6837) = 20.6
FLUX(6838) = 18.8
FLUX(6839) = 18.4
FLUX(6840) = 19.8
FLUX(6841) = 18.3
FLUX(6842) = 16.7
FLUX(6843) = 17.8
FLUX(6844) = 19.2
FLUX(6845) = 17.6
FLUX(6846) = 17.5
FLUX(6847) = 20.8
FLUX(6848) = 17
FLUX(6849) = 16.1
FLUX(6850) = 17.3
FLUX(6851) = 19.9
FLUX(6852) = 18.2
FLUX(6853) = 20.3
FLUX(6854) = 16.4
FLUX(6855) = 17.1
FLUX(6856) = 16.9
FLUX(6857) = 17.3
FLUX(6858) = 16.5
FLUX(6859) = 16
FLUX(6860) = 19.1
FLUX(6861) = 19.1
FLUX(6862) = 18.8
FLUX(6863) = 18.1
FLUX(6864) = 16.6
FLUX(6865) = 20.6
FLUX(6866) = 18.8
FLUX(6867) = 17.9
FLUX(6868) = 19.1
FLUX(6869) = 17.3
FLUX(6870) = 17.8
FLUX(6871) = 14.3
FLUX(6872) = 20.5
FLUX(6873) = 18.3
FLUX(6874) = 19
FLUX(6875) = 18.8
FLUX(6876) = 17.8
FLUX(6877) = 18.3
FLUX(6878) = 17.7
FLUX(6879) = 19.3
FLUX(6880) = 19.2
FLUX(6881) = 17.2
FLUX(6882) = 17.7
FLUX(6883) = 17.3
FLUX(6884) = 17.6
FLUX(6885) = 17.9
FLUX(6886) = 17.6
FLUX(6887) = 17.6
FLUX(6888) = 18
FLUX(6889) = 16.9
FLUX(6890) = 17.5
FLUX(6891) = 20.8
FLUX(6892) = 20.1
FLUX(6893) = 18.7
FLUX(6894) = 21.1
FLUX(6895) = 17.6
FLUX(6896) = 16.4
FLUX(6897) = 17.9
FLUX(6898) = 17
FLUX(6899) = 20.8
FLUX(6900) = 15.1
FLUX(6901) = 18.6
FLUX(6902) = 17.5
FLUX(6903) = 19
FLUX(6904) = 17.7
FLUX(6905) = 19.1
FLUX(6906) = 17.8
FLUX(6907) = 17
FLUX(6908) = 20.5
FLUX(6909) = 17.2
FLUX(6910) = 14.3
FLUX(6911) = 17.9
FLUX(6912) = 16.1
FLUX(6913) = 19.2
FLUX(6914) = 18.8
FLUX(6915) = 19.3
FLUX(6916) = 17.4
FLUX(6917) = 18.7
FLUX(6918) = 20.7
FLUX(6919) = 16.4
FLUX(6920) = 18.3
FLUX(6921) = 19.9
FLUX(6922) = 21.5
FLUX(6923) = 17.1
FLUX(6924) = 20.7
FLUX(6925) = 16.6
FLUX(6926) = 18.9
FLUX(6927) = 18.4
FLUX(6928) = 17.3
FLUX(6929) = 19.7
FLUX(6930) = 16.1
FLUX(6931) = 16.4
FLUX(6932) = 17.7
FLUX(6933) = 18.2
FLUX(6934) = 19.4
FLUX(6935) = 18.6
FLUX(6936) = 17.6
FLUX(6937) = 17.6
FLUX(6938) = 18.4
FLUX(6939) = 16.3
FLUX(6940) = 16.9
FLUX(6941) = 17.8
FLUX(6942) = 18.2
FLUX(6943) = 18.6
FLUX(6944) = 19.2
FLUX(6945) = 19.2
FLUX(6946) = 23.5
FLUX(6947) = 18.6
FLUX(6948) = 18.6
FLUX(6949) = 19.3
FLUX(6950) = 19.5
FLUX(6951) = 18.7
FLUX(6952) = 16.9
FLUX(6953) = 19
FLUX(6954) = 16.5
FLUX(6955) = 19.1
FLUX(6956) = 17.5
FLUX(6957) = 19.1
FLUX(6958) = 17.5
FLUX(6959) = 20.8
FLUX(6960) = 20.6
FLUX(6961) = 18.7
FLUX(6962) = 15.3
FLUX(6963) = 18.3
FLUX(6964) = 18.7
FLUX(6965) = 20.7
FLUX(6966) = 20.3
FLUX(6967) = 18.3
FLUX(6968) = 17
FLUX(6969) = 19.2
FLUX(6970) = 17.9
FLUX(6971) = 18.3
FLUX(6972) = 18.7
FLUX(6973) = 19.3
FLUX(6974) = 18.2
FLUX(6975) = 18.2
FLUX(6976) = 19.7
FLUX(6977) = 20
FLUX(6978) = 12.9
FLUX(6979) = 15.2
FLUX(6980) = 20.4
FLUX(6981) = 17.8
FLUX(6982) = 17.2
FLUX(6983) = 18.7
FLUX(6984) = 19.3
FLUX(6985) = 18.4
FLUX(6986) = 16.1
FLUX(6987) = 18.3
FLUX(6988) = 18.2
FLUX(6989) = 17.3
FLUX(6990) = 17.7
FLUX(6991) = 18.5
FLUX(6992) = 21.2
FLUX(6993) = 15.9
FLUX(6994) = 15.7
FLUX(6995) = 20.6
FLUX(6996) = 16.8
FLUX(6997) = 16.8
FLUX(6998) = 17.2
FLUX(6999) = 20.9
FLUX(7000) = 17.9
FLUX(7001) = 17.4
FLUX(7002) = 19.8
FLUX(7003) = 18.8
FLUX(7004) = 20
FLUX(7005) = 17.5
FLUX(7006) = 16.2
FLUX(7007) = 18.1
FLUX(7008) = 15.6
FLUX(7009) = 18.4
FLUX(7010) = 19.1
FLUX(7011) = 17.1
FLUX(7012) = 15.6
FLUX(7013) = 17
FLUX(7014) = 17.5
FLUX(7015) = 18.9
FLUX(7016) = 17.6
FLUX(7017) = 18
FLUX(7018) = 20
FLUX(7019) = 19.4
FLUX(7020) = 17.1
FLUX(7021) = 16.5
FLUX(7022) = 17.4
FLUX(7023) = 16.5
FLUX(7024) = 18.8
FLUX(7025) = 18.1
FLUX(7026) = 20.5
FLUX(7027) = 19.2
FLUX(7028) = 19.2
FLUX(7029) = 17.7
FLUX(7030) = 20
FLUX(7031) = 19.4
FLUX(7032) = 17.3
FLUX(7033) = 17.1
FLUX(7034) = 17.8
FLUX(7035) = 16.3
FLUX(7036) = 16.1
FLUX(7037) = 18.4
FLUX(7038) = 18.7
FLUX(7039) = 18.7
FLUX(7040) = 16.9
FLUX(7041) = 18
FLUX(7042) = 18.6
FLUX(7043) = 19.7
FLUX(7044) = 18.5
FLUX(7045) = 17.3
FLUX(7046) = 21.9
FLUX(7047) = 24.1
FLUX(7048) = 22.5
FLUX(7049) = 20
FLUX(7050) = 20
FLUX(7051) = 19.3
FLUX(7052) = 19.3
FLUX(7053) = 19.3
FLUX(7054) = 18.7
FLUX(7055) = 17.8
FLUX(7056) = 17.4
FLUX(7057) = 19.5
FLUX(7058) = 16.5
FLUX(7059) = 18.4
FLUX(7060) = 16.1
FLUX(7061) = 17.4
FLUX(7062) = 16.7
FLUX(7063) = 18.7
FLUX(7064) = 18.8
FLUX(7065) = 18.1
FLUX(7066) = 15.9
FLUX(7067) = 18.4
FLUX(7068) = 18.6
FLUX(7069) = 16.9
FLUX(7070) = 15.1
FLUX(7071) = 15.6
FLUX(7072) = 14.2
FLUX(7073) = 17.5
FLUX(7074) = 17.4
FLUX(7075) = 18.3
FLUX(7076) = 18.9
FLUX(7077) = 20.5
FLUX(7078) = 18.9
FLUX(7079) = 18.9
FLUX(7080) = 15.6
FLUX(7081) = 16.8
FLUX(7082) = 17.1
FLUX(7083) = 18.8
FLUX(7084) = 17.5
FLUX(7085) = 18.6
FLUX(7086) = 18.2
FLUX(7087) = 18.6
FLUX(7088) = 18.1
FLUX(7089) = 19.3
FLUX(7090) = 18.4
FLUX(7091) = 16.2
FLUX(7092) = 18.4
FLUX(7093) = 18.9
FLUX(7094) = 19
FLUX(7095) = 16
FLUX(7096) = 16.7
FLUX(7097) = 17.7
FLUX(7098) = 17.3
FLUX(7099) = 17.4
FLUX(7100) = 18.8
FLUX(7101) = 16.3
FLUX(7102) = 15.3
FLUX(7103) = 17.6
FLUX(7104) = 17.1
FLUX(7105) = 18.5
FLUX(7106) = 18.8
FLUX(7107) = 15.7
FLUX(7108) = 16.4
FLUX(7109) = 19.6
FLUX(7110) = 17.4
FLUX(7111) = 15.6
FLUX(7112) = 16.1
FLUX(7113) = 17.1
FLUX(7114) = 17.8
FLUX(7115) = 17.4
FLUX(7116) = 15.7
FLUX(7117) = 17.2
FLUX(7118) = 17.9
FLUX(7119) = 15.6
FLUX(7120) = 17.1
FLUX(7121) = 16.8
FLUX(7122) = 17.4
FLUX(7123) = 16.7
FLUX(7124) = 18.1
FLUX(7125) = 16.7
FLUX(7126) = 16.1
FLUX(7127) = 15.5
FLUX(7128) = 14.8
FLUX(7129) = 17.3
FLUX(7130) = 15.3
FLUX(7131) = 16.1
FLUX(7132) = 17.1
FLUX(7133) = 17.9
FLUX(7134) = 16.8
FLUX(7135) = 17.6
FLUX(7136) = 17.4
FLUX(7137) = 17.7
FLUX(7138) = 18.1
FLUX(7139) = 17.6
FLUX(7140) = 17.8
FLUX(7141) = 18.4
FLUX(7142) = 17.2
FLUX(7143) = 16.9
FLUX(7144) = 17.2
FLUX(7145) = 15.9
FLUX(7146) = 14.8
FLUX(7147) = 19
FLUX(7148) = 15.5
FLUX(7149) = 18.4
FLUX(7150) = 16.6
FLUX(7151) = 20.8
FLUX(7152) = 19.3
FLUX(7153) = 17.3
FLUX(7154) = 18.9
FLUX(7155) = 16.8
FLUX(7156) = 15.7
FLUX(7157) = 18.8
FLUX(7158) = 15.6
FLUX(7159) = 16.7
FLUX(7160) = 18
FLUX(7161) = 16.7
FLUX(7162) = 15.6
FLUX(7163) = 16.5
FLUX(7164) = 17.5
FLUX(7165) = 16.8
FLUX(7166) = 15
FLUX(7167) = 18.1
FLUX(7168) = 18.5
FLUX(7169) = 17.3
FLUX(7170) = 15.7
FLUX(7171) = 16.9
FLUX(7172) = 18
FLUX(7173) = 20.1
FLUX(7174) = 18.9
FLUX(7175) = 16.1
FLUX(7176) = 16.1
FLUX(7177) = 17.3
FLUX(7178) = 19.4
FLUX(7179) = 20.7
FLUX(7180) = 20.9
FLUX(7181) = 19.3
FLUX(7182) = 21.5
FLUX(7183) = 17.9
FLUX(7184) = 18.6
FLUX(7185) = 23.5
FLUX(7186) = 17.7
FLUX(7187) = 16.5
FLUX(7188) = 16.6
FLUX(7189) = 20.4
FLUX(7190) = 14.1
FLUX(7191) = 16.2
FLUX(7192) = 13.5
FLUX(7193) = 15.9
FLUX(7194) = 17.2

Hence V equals 0.06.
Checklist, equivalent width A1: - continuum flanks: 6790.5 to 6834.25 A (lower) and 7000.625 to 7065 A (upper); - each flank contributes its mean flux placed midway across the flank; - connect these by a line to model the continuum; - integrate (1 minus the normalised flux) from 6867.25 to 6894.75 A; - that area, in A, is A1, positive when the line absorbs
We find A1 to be -0.26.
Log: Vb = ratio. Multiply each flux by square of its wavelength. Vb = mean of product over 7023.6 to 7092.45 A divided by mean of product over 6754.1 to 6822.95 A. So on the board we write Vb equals 1.1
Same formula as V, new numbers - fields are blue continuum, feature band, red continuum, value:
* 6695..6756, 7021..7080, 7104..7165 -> -0.03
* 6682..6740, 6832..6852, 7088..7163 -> 0.05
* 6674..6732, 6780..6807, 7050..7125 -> 0.08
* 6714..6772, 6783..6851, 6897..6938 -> 0.06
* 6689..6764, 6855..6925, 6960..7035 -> 0.03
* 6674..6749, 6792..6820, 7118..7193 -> 0.08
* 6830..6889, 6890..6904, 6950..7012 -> -0.02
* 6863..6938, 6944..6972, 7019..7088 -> -0.04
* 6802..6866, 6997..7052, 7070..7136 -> -0.05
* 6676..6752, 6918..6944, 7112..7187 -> 0.02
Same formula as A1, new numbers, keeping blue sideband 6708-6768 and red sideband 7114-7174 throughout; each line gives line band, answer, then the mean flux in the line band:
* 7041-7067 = -1.5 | 18.8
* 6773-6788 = 0.8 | 18.6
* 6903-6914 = 0.6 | 17.8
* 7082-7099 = -0.4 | 17.9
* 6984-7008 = 0.2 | 18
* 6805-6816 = 0.9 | 17.9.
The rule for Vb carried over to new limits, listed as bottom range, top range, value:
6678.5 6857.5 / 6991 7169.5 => 1.03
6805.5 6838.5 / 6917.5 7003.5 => 1.05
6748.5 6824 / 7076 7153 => 1.06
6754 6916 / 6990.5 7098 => 1.06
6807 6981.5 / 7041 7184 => 1.03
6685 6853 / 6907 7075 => 1.03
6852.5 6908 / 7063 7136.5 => 1.02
